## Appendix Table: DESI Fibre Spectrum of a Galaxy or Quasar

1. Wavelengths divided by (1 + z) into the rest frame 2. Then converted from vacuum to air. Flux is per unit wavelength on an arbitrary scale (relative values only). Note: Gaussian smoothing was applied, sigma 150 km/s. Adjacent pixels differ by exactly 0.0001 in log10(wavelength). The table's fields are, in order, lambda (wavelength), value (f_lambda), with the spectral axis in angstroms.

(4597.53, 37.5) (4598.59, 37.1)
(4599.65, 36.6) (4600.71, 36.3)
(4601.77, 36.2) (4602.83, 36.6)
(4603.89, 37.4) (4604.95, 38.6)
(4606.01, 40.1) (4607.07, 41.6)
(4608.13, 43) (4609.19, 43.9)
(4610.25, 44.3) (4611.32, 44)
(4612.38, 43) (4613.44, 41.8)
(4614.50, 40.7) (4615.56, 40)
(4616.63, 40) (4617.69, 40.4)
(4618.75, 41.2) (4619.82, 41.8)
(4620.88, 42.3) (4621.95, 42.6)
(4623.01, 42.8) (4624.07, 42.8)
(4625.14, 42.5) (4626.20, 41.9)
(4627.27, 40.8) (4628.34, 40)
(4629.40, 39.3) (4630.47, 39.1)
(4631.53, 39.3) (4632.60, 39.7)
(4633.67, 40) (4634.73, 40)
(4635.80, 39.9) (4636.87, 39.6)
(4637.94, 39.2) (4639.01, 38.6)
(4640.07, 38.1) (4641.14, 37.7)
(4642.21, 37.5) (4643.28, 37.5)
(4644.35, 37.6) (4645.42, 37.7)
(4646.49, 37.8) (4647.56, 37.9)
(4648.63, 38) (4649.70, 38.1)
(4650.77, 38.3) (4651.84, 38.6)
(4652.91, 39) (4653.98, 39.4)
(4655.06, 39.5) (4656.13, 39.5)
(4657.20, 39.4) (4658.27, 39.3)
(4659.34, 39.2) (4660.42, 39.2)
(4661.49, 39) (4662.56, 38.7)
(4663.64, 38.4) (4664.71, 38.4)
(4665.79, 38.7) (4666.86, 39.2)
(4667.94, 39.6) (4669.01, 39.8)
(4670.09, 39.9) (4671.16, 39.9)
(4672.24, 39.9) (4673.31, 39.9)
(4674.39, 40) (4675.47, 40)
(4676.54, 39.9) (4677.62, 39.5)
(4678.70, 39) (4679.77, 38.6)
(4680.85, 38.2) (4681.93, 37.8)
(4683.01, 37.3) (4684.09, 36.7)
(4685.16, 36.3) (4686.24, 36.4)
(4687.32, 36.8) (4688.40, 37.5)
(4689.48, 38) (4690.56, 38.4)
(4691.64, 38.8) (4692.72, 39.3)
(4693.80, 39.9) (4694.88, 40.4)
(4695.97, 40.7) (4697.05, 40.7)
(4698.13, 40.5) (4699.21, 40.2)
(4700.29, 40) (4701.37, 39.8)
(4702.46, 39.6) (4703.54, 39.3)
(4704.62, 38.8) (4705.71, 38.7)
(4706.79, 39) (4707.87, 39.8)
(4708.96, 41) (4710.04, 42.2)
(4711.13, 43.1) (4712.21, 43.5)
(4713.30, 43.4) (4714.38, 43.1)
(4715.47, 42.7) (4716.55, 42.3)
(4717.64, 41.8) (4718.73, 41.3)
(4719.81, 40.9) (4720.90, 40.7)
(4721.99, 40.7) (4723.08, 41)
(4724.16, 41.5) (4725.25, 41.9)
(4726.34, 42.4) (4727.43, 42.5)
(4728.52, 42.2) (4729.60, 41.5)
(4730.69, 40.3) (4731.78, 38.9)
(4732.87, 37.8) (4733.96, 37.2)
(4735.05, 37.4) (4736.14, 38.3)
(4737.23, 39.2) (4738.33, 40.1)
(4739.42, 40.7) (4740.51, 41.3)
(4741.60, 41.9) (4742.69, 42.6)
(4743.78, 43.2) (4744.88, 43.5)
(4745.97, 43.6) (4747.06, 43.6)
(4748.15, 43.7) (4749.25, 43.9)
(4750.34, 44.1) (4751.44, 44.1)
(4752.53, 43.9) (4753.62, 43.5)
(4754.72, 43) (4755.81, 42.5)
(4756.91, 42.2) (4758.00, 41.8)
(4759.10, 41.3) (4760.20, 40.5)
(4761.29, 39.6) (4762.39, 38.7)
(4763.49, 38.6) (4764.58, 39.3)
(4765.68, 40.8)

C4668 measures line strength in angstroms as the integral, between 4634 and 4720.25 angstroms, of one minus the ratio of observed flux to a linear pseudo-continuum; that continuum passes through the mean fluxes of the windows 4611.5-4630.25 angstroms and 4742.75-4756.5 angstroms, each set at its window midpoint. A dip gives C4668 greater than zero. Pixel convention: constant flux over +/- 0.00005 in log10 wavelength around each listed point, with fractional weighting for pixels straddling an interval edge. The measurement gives 6.0 angstroms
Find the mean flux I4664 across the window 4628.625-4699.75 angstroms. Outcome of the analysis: 38.9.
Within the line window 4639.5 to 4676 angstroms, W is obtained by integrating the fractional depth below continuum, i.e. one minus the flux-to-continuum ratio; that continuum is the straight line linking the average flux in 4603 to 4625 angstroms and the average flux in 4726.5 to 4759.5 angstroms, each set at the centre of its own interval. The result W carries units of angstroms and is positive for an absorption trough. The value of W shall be 2.4 angstroms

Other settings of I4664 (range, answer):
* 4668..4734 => 40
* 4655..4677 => 39.4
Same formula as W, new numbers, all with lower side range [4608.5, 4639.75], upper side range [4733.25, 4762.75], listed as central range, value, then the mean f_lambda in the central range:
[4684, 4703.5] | 1.2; 39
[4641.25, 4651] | 0.8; 37.8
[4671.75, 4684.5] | 0.7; 38.9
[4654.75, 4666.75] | 0.6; 39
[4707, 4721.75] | -0.1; 41.9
